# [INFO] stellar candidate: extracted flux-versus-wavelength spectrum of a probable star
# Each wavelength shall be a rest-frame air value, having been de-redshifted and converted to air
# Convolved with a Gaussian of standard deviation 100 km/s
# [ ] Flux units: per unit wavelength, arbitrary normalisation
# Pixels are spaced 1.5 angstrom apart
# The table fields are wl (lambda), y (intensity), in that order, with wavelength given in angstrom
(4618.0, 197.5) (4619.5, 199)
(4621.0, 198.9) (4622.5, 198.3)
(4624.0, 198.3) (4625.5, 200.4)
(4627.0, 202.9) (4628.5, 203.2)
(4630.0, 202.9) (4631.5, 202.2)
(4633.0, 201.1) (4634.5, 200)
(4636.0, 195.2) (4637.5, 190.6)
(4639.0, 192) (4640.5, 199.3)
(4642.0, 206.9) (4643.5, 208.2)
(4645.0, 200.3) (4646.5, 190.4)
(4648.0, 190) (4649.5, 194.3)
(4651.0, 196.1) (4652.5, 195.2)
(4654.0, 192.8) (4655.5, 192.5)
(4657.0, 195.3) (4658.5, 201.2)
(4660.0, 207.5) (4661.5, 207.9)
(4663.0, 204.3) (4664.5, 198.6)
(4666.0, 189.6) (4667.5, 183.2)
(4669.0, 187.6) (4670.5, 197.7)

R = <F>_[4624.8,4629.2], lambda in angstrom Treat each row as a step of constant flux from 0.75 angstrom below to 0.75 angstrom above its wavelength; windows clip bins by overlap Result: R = 202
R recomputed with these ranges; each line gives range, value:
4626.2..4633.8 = 202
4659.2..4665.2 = 205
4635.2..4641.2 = 194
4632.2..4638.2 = 197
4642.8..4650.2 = 197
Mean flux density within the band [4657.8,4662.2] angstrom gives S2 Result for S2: 206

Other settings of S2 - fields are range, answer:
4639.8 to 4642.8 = 203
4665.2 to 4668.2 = 187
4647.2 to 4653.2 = 194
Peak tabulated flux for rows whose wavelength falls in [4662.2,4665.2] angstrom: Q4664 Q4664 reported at 204.3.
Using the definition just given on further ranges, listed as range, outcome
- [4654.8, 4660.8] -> 207.5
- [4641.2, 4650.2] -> 208.2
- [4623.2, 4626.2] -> 200.4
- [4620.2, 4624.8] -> 198.9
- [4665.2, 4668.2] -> 189.6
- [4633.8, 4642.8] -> 206.9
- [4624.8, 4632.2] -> 203.2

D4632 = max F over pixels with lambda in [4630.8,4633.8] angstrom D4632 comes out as 202.2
